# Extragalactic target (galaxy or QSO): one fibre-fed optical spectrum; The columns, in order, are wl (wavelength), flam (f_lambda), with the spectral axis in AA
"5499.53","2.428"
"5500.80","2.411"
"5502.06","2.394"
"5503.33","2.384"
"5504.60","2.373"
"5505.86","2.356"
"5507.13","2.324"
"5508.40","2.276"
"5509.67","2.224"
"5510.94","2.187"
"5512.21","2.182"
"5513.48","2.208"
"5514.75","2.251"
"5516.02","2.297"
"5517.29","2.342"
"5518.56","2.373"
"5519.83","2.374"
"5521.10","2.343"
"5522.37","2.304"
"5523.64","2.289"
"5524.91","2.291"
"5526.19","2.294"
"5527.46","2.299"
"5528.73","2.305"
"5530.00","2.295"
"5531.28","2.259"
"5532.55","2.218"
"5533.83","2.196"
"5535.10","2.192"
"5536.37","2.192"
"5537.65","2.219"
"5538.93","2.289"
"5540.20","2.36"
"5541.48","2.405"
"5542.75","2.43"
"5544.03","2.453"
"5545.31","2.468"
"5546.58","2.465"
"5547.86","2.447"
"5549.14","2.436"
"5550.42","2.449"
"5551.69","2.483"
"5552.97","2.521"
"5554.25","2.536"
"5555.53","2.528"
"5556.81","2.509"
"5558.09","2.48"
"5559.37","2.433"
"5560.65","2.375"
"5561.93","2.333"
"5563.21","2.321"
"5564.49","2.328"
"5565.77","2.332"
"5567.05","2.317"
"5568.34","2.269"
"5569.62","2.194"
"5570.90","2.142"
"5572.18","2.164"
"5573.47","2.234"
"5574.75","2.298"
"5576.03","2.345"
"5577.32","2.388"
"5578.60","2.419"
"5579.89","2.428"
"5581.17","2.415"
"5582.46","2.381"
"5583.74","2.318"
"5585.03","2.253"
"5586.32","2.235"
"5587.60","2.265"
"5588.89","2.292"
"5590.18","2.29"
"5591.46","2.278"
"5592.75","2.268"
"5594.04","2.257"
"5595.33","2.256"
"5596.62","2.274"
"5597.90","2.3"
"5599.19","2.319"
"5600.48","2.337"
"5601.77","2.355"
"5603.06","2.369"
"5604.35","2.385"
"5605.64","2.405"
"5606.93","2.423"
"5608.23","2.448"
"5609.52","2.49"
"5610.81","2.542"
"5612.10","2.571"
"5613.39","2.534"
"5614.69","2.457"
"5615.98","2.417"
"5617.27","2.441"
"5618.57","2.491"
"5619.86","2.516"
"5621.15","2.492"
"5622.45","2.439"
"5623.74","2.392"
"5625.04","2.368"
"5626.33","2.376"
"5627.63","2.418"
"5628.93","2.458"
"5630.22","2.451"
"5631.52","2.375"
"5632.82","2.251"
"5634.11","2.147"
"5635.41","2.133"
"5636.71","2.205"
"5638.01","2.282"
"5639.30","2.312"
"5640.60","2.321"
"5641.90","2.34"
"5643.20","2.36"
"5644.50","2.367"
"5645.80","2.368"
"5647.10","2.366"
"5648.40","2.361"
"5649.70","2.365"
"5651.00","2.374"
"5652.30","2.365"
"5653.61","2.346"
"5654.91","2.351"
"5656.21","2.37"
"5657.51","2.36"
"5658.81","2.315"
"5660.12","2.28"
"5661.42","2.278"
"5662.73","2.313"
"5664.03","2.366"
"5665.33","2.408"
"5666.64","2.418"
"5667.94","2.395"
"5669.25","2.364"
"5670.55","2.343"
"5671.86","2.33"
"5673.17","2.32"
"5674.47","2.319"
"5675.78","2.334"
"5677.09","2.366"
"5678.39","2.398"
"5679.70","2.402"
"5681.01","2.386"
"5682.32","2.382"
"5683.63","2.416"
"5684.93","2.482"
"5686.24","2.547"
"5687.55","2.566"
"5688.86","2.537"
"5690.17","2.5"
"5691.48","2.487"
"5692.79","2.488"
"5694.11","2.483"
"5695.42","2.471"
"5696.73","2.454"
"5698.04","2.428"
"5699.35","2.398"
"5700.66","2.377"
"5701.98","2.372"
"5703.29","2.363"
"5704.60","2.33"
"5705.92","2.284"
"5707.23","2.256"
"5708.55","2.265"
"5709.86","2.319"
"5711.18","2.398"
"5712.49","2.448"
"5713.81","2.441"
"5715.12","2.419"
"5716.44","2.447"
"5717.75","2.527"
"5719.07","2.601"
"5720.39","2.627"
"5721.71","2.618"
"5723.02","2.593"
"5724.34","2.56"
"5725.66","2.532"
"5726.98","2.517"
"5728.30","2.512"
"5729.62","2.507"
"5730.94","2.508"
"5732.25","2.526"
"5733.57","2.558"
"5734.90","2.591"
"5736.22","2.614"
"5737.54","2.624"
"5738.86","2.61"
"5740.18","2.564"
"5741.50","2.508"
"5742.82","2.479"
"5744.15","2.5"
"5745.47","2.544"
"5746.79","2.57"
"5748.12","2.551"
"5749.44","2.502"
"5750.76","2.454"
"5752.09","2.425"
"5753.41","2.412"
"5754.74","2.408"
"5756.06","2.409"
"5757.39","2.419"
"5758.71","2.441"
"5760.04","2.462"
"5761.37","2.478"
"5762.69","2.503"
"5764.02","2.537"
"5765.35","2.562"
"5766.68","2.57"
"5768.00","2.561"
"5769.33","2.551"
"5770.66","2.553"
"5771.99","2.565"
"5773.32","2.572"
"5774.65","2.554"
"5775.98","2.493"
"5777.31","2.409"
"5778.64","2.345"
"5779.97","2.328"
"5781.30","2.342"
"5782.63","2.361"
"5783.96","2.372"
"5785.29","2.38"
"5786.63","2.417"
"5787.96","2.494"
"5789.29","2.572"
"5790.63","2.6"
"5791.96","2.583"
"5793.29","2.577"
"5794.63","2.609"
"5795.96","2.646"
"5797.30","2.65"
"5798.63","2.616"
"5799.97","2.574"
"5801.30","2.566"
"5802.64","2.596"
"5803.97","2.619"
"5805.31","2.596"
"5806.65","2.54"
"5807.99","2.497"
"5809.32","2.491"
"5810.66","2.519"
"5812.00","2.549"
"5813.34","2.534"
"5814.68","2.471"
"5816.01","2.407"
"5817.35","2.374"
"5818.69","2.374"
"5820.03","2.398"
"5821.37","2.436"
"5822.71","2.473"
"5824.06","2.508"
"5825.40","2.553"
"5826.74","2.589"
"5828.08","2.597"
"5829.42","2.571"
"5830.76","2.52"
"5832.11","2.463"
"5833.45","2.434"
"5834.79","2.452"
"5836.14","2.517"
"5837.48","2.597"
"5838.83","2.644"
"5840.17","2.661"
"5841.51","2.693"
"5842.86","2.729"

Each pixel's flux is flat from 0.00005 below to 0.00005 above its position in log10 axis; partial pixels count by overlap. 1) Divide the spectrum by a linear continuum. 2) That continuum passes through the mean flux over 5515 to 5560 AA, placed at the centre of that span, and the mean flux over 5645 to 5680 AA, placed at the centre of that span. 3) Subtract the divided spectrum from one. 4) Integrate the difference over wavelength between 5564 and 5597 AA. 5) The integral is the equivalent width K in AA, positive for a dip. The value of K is 0.9 AA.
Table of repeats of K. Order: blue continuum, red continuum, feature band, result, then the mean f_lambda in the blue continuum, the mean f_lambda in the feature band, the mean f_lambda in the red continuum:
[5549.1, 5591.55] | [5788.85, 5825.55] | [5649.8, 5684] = 1.0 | 2.35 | 2.36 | 2.53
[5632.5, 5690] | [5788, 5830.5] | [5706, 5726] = -0.3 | 2.36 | 2.46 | 2.54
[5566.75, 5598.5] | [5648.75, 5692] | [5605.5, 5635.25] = -1.2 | 2.29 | 2.43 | 2.39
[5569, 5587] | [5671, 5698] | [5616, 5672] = 0.6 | 2.3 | 2.36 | 2.43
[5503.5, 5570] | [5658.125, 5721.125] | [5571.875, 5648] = 0.4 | 2.34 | 2.36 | 2.41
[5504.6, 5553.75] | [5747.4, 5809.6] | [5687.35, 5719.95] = 0.3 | 2.33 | 2.43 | 2.51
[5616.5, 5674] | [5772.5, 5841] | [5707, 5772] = -1.5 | 2.36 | 2.5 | 2.51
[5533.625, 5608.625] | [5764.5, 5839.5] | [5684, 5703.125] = -0.2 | 2.35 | 2.47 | 2.51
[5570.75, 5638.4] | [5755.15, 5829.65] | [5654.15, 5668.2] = 0.3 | 2.36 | 2.35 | 2.51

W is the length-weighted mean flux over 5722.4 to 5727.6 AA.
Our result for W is 2.55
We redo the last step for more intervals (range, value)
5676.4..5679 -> 2.39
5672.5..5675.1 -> 2.32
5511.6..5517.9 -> 2.26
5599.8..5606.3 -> 2.37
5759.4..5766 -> 2.51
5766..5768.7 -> 2.57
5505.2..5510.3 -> 2.3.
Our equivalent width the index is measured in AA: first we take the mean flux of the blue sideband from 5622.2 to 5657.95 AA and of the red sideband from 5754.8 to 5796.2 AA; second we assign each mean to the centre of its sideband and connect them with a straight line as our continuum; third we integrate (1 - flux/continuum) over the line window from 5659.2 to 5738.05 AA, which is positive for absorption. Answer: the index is -1.1 AA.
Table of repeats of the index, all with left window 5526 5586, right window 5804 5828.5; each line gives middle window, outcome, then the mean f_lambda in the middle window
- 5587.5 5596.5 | 0.4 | 2.27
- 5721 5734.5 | -0.5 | 2.54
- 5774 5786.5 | 0.4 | 2.4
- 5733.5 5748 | -0.6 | 2.56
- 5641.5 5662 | 0.5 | 2.35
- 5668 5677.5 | 0.3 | 2.34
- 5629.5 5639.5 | 0.5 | 2.27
